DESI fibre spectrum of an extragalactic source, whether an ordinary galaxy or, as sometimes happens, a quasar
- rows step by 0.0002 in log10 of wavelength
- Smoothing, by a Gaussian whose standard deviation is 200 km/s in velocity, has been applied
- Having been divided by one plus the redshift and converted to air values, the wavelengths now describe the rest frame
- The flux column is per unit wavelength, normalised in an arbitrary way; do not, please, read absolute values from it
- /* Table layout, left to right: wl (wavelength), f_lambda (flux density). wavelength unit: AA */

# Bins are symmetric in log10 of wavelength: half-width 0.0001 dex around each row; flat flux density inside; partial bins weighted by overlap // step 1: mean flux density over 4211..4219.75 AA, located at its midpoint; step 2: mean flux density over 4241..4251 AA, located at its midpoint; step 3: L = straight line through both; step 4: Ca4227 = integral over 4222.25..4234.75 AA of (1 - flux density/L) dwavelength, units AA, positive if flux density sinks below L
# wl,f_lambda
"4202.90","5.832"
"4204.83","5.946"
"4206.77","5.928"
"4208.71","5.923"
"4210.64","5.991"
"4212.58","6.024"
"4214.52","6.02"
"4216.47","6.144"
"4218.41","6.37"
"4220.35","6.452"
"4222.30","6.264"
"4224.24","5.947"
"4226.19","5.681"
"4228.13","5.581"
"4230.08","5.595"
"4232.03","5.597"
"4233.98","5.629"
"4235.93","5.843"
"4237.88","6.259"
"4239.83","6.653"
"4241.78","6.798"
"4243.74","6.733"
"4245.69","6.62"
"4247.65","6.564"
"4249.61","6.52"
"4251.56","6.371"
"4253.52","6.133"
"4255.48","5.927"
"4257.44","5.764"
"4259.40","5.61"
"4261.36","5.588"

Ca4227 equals 1.2 AA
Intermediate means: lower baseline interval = 6.14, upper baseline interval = 6.63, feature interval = 5.72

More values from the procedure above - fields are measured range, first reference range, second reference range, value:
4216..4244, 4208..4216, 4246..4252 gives 0.73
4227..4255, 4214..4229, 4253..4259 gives -1.10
